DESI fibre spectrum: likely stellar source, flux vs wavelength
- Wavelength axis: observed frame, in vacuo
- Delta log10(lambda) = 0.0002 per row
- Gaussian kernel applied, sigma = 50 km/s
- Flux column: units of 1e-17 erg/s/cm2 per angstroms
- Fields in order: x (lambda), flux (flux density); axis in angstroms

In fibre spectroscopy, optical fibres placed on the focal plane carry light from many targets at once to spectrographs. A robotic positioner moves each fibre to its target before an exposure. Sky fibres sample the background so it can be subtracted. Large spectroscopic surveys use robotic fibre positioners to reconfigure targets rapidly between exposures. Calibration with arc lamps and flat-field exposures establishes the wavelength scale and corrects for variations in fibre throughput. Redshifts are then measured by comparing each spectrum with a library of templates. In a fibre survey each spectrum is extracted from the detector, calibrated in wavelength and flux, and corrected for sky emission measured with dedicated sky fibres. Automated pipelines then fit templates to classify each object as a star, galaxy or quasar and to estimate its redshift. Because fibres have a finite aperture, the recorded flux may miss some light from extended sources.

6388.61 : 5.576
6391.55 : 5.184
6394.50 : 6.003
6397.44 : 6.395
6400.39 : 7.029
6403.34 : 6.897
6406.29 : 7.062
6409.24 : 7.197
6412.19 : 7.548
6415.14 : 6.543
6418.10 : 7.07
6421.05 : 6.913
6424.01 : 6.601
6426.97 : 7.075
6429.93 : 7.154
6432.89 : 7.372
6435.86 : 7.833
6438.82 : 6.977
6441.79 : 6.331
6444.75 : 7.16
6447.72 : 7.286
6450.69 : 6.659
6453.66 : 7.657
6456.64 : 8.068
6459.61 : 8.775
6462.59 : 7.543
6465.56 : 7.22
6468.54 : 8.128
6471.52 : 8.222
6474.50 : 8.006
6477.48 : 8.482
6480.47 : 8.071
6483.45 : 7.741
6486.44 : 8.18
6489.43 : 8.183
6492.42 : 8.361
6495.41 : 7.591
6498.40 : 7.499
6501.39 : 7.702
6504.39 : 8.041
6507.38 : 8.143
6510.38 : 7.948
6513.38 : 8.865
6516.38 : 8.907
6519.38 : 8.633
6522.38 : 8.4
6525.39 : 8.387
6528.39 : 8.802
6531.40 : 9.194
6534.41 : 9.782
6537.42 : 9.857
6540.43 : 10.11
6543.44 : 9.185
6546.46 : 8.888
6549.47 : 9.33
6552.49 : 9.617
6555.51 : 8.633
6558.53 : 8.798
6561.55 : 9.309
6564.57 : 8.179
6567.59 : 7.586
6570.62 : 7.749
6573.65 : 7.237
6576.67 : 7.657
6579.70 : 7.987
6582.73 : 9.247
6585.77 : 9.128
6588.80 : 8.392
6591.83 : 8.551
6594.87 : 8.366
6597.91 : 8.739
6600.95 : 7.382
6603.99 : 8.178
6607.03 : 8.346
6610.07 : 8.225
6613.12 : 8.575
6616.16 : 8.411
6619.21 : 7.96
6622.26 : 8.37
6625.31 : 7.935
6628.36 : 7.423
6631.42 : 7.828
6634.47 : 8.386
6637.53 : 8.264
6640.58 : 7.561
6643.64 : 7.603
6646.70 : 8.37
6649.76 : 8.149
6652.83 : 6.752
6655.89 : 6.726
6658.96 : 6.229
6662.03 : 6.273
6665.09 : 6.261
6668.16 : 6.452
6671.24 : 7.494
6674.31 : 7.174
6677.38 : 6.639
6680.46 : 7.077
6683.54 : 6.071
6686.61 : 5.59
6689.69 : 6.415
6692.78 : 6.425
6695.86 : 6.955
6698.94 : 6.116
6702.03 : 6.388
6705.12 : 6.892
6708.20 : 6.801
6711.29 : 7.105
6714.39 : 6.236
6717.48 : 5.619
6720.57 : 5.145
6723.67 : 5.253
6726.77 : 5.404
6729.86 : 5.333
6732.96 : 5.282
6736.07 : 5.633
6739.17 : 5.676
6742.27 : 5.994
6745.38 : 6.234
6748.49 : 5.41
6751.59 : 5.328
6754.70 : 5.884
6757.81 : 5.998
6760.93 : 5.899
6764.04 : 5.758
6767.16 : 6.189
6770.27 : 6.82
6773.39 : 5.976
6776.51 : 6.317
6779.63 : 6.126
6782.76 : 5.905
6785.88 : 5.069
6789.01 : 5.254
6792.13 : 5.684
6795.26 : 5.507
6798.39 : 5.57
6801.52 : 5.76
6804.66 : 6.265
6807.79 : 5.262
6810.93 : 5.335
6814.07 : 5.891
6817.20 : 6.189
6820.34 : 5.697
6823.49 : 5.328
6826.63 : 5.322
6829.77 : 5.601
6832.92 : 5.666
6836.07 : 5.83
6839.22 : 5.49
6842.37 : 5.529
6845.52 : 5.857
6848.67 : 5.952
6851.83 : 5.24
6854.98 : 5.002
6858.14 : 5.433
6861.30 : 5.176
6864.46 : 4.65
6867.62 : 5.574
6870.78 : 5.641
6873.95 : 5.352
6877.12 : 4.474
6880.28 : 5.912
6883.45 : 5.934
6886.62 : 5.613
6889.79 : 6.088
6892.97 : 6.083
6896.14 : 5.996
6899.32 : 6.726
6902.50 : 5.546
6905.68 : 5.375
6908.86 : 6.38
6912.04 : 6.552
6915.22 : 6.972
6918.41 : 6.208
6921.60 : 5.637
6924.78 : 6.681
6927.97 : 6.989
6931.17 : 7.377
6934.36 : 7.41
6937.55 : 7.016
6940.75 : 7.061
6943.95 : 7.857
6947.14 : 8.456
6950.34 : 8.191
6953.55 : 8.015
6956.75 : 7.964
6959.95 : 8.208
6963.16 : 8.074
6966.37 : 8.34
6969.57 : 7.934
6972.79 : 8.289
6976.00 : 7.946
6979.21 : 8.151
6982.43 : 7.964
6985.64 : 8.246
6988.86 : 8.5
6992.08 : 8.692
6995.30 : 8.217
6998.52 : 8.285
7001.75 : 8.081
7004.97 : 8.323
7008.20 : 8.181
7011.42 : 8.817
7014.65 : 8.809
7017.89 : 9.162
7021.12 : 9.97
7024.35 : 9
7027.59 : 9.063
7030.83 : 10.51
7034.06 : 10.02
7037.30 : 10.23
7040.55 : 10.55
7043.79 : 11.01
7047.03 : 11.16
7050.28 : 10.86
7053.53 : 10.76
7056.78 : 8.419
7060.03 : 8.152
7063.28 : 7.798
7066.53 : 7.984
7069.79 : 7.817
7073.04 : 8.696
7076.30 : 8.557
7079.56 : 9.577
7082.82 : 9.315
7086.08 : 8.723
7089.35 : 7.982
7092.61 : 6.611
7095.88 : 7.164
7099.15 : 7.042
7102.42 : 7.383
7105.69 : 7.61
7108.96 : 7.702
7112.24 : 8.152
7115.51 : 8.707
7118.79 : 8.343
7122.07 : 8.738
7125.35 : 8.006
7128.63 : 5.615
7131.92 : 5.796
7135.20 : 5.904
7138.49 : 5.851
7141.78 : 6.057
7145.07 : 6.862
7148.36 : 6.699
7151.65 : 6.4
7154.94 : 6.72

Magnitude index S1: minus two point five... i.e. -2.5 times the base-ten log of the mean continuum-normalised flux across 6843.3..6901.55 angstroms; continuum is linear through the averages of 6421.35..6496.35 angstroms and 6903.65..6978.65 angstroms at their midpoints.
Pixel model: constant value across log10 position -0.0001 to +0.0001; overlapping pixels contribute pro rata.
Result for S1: 0.30 mag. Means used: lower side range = 7.62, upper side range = 7.35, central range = 5.59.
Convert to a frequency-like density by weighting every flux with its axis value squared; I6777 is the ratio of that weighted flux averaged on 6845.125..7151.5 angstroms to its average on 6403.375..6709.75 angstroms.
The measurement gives 1.1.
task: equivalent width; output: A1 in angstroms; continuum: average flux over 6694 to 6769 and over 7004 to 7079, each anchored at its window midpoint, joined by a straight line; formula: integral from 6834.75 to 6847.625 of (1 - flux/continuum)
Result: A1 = 2.6 angstroms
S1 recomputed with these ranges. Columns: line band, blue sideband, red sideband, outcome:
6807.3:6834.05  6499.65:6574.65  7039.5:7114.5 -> 0.474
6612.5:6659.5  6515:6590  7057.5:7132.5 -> 0.110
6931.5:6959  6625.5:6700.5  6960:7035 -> 0.084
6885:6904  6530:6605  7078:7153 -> 0.300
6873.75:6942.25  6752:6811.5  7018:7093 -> 0.186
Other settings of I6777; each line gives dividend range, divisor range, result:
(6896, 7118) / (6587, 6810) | 1.35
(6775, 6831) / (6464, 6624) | 0.73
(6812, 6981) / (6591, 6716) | 0.94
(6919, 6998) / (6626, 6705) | 1.22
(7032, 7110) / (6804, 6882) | 1.71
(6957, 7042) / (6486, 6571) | 1.16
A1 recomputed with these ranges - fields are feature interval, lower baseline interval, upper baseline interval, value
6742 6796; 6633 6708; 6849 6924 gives 4.5 angstroms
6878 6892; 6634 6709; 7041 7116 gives 3.5 angstroms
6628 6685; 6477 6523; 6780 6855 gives -2.3 angstroms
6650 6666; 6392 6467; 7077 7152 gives 1.4 angstroms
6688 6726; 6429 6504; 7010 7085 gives 9.7 angstroms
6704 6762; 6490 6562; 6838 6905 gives 8.5 angstroms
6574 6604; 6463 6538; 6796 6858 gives -3.0 angstroms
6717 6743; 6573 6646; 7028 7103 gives 9.1 angstroms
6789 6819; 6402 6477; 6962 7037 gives 9.2 angstroms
